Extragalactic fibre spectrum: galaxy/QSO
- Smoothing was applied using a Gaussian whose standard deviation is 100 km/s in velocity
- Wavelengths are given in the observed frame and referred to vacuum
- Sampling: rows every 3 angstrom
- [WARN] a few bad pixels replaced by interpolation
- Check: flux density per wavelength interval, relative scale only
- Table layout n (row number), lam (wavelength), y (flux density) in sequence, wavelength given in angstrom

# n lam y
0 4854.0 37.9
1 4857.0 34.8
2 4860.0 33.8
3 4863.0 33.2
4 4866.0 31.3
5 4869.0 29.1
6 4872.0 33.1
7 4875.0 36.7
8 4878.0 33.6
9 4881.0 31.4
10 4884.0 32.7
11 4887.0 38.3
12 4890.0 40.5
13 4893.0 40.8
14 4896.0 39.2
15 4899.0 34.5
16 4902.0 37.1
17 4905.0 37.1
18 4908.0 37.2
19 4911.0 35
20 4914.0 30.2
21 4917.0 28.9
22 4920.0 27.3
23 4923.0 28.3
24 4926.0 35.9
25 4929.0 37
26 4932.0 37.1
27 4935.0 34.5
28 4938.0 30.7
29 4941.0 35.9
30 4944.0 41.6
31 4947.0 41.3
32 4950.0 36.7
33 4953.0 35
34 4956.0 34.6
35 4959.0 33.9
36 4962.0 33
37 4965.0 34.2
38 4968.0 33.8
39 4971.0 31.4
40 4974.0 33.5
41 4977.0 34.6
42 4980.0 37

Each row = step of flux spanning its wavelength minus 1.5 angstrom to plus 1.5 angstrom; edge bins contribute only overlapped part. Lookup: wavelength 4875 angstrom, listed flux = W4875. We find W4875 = 36.7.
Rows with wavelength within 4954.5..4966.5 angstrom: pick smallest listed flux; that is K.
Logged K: 33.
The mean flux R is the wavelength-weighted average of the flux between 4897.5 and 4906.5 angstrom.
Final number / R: 36.2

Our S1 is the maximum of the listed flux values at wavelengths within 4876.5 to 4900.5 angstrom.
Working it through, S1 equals 40.8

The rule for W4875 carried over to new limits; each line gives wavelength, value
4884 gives 32.7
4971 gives 31.4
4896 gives 39.2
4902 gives 37.1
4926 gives 35.9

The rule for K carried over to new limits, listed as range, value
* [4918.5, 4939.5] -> 27.3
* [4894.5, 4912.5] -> 34.5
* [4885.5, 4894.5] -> 38.3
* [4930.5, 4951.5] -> 30.7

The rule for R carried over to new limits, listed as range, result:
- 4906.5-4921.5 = 31.7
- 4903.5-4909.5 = 37.2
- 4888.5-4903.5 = 38.4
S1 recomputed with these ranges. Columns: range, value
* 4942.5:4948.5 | 41.6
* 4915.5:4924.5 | 28.9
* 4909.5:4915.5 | 35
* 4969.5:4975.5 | 33.5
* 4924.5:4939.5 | 37.1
